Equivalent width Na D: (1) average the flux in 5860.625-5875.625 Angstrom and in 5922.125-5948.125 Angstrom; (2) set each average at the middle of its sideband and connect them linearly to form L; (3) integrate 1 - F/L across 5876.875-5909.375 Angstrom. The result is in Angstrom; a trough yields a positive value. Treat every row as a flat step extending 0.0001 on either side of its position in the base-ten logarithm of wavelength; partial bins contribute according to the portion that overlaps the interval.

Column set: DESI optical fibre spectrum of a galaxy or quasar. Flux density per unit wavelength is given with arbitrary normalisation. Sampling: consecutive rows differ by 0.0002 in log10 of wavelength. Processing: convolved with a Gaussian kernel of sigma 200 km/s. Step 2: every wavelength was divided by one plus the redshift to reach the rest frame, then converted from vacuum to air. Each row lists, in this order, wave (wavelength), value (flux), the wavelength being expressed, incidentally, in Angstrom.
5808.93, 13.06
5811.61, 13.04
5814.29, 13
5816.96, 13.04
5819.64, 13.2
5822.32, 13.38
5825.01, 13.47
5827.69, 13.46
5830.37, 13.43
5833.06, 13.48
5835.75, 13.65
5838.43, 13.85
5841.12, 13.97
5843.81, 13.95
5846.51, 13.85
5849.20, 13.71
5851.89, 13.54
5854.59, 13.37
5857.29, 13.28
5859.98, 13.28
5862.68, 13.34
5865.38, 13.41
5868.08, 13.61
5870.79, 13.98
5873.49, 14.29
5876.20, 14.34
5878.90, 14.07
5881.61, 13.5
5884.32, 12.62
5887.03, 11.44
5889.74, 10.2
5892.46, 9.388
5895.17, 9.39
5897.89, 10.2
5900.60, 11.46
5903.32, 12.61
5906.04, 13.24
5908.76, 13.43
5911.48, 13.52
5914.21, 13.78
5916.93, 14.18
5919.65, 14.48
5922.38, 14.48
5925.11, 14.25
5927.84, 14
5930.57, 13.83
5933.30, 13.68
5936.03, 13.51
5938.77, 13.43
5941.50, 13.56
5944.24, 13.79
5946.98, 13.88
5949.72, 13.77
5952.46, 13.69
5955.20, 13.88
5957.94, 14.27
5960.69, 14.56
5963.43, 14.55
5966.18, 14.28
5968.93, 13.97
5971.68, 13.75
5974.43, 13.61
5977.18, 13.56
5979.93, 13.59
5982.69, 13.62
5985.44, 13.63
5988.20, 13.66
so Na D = 4.6 Angstrom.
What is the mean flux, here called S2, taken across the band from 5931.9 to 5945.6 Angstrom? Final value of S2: 13.6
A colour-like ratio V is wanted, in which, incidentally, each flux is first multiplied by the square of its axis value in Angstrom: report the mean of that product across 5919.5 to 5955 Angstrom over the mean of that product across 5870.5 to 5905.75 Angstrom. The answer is 1.17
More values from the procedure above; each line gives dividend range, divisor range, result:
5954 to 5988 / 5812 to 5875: 1.07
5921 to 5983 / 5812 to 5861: 1.07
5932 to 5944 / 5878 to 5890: 1.11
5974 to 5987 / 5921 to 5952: 1.00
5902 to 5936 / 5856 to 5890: 1.05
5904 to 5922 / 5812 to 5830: 1.07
